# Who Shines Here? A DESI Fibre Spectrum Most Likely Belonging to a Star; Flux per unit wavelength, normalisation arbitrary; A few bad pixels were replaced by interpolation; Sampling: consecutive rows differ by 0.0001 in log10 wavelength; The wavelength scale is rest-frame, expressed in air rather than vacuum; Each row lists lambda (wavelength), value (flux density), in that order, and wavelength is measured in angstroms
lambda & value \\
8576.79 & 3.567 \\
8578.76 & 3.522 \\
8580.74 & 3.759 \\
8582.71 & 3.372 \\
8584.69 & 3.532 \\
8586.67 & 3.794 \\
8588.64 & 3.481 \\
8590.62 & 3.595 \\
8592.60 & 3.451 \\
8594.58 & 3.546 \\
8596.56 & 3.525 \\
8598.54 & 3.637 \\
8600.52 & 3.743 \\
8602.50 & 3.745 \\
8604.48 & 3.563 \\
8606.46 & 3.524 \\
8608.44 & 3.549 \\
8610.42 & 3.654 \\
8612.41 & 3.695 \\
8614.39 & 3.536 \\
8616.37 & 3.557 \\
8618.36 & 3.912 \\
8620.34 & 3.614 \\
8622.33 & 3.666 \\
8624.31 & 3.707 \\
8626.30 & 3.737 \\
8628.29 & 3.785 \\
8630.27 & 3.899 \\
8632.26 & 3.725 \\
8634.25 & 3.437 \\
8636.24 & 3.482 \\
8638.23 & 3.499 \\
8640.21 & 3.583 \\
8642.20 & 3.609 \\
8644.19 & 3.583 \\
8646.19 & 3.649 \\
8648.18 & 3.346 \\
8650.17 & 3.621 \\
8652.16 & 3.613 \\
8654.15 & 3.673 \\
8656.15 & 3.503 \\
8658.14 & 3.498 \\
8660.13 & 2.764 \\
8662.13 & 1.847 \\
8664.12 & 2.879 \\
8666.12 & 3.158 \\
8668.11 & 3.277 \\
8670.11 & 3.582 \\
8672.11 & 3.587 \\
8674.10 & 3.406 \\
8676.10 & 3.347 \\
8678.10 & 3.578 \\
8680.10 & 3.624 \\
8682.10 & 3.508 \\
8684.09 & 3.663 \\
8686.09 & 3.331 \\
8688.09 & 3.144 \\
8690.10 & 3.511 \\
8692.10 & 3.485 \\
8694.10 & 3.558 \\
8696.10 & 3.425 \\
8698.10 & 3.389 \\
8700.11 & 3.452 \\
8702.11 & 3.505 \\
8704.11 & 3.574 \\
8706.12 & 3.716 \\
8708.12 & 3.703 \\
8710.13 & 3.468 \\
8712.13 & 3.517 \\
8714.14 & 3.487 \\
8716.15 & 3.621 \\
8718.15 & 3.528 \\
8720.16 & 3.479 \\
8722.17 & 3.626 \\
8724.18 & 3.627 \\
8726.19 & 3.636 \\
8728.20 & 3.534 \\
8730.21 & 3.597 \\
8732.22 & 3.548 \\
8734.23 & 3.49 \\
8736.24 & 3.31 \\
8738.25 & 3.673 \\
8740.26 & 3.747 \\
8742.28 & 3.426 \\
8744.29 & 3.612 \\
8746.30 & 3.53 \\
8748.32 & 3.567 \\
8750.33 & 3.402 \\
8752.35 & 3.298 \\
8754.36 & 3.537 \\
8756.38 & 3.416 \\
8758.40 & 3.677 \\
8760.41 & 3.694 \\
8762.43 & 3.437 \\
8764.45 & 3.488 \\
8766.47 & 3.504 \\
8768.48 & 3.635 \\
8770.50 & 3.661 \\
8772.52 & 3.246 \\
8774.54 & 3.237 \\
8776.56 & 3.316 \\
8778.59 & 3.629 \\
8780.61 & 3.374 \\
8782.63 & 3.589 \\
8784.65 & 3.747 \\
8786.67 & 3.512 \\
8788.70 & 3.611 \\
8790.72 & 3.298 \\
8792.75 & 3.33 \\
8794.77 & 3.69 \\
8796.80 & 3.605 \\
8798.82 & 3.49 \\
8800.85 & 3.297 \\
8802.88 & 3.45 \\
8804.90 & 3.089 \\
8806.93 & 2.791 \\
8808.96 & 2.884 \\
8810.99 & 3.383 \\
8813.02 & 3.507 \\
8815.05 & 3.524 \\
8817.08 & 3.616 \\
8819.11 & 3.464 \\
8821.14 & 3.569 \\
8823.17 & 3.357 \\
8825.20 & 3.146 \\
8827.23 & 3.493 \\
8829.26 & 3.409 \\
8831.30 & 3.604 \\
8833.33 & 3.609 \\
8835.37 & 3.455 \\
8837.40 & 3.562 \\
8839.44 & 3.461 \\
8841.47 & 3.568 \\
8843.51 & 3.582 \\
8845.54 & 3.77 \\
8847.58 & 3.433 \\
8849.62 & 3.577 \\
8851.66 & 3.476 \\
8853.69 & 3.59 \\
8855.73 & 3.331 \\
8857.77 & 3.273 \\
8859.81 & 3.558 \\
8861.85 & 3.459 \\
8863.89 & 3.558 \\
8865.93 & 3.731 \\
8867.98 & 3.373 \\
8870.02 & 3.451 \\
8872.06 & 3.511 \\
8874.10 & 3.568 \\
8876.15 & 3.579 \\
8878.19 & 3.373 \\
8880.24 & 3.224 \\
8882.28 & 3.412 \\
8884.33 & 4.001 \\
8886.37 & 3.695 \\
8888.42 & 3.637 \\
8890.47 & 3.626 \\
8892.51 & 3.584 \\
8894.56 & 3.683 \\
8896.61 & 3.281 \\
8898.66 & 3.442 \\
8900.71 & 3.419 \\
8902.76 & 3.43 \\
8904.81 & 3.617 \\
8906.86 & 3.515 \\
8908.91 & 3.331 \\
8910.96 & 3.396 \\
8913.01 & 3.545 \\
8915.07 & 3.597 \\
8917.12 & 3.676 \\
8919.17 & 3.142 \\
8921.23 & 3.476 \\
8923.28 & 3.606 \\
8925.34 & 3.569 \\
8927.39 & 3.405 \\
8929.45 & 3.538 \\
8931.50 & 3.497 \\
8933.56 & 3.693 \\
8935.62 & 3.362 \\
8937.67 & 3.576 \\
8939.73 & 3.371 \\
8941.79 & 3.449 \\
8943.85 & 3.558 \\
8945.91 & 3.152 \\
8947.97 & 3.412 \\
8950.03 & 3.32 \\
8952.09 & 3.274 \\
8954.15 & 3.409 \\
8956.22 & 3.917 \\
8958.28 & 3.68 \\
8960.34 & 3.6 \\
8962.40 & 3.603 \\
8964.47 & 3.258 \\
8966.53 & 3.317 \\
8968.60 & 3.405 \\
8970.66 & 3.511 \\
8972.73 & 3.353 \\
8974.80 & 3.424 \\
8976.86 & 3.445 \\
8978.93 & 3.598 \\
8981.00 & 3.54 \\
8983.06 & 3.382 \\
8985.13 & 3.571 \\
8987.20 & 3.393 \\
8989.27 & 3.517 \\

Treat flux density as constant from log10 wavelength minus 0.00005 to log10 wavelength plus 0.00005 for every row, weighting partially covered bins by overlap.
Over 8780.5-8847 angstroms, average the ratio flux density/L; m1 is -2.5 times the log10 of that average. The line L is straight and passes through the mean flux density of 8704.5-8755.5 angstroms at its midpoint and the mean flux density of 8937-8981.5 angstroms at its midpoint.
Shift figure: 0.02 mag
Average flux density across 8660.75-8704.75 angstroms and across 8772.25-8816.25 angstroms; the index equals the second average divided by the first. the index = 1.01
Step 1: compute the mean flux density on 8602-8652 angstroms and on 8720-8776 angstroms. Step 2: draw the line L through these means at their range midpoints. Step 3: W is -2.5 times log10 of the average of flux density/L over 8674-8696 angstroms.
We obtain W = 0.03 mag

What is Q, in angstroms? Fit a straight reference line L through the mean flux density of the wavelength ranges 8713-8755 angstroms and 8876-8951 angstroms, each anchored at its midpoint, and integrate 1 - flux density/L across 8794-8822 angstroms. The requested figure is 1.1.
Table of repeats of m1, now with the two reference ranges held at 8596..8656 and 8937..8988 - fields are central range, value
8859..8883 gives 0.01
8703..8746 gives 0.00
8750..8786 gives 0.02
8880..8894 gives -0.04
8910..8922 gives 0.00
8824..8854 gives 0.00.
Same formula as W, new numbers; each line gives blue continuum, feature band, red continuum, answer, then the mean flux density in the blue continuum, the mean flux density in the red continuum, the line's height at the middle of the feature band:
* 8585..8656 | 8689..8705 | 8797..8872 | 0.02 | 3.62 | 3.44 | 3.56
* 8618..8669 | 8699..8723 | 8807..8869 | -0.03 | 3.46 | 3.47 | 3.46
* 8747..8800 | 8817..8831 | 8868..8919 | 0.02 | 3.5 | 3.52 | 3.51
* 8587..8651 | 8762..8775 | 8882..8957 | 0.03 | 3.62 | 3.5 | 3.56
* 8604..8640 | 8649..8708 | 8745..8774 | 0.06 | 3.64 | 3.5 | 3.59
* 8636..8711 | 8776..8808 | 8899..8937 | 0.01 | 3.42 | 3.49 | 3.46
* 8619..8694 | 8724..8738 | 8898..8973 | -0.02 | 3.46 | 3.47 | 3.46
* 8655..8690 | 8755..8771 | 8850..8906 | -0.05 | 3.28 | 3.51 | 3.39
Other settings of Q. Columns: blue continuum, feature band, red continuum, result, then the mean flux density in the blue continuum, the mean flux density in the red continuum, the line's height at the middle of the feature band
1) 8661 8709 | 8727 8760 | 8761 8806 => -0.9 angstroms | 3.38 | 3.47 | 3.43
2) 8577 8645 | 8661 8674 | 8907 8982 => 1.9 angstroms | 3.62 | 3.47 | 3.59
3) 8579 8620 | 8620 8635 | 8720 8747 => -0.4 angstroms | 3.61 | 3.56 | 3.6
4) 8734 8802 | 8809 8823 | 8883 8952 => 0.2 angstroms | 3.5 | 3.5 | 3.5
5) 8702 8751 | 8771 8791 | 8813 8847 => 0.4 angstroms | 3.56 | 3.51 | 3.53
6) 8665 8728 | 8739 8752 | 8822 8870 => -0.1 angstroms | 3.5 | 3.49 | 3.5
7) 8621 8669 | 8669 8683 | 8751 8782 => -0.3 angstroms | 3.44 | 3.48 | 3.45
